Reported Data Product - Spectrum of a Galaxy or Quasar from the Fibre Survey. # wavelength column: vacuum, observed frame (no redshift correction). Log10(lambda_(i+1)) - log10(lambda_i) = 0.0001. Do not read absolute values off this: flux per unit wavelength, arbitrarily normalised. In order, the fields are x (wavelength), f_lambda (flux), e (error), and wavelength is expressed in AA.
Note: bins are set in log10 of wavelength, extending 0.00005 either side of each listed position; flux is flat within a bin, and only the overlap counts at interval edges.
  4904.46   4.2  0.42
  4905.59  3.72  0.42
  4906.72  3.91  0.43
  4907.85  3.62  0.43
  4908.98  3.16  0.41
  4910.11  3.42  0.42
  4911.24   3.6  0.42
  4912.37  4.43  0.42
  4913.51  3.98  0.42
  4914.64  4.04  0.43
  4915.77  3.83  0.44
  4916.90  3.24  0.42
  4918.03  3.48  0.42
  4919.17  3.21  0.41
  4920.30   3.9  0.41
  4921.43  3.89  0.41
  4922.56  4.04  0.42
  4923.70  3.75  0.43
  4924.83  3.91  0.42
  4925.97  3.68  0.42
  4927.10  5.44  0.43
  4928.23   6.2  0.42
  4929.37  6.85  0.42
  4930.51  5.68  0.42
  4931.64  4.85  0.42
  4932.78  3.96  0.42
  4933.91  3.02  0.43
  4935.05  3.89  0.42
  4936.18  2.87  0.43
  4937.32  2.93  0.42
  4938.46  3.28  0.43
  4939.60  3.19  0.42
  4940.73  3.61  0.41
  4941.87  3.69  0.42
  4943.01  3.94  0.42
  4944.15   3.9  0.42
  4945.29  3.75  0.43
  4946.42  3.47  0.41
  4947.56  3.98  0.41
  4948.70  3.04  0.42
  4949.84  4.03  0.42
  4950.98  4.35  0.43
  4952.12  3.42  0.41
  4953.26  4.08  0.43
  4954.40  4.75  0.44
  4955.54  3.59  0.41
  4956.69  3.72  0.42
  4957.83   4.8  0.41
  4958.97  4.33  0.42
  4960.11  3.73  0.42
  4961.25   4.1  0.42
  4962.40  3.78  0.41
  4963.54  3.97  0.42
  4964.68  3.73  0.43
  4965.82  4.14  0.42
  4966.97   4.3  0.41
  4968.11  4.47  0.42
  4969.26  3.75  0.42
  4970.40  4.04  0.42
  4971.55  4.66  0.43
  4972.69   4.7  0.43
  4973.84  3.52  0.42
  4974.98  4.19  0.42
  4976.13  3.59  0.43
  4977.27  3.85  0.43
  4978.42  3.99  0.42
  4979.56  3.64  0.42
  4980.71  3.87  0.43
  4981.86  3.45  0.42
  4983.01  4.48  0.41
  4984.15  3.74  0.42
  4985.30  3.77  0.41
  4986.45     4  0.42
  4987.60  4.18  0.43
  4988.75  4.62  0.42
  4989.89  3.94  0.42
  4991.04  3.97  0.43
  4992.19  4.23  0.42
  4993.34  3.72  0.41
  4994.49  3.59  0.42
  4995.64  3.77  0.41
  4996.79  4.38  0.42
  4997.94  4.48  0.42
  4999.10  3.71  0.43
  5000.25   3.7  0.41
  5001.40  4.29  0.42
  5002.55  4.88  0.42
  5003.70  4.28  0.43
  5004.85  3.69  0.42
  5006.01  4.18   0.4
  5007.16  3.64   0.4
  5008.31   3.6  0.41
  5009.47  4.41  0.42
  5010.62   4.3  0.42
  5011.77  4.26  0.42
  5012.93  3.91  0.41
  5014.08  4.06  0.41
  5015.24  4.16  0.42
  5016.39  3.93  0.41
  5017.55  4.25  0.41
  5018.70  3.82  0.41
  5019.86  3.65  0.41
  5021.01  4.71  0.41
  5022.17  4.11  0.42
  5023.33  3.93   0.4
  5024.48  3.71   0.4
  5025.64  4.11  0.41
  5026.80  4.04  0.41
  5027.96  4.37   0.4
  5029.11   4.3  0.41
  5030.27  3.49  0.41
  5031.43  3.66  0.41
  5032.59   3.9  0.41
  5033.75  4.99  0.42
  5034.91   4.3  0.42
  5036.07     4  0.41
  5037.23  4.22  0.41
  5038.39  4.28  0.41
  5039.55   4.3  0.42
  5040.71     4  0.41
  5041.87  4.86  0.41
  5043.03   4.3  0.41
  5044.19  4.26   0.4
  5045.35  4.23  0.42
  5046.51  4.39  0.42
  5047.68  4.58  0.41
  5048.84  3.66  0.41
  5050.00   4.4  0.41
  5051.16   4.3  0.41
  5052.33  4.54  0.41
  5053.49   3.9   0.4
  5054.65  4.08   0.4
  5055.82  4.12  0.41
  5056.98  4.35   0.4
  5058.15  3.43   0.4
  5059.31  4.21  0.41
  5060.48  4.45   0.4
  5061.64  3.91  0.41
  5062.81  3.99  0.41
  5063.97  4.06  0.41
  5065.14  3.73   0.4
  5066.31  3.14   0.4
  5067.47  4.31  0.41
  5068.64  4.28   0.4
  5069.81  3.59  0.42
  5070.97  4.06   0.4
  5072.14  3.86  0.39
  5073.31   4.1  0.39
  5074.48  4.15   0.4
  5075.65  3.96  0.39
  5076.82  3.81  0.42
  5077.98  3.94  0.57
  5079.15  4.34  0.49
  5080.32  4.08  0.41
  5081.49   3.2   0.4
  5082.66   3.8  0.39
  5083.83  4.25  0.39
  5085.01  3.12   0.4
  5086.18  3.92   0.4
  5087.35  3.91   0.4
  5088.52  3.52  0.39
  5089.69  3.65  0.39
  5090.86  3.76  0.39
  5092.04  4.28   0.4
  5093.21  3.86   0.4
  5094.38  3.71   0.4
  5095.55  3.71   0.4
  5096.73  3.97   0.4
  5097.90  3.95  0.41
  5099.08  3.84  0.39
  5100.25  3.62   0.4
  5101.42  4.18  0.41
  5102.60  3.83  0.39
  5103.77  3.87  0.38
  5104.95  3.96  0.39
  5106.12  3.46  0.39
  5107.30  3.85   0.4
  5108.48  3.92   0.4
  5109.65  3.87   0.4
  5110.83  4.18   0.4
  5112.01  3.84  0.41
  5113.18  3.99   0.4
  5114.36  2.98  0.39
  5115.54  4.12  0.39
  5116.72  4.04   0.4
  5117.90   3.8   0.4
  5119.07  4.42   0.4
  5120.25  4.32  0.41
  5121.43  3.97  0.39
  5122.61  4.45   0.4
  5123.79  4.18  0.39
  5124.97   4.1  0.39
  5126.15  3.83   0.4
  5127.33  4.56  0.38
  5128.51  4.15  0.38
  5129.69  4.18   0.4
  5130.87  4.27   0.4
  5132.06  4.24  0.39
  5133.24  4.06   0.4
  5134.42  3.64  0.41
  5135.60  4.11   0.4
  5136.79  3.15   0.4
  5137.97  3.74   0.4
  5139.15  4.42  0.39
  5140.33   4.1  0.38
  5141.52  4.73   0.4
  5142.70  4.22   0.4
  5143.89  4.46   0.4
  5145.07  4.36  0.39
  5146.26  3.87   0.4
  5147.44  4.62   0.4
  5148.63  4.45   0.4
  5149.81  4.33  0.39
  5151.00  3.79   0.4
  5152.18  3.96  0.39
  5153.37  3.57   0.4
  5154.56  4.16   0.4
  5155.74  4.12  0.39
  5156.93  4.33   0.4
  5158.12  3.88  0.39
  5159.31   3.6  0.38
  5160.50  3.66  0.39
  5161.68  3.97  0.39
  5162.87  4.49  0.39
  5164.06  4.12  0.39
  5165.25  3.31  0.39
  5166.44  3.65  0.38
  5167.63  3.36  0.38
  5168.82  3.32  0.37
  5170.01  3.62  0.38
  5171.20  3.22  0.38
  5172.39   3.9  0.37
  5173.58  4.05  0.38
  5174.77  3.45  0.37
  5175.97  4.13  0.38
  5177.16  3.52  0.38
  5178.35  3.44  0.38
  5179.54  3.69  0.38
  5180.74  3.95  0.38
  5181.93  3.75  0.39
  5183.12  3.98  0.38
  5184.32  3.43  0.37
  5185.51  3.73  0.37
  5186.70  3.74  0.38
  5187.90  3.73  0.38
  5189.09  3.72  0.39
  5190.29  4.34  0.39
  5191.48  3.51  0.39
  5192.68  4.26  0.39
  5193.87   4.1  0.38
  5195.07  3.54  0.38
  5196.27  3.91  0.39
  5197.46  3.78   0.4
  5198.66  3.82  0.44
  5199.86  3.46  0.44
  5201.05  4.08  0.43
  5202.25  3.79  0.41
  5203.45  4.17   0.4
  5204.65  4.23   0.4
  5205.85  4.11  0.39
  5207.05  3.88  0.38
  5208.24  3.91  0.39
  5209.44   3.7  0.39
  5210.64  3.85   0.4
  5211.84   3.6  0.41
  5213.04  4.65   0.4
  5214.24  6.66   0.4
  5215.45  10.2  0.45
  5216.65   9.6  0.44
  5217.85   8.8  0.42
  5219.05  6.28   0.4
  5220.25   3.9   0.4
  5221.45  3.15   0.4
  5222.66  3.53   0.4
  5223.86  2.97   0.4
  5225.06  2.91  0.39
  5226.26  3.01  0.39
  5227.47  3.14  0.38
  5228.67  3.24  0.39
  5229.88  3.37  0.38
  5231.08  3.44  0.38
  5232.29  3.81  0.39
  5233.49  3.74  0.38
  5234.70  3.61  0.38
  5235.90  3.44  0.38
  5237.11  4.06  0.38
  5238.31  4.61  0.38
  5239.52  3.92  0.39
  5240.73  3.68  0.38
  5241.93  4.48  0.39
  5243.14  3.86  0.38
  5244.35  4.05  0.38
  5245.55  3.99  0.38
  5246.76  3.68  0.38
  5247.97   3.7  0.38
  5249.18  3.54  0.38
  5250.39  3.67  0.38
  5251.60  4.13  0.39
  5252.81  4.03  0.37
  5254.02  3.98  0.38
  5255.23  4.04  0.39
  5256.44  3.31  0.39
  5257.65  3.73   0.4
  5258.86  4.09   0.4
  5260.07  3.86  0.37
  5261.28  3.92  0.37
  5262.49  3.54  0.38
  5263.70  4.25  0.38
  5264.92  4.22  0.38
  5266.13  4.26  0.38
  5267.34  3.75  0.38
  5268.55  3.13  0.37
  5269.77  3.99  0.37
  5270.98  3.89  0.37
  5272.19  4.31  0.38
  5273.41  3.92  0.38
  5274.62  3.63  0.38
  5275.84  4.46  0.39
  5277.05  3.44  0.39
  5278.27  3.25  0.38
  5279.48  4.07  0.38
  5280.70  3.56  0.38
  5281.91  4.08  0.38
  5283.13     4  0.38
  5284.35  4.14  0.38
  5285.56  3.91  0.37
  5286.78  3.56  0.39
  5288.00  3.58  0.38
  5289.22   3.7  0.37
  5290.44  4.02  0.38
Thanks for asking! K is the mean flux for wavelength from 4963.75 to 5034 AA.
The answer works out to 4.04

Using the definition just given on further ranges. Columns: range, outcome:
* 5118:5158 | 4.14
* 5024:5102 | 4.02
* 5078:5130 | 3.92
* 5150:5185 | 3.78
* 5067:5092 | 3.89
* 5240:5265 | 3.89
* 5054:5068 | 3.98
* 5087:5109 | 3.83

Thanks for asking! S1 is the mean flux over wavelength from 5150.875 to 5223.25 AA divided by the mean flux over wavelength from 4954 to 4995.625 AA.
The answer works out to 1.0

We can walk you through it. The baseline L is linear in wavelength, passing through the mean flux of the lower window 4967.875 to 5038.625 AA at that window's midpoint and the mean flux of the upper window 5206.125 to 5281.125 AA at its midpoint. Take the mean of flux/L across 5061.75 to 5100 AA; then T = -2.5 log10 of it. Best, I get 0.06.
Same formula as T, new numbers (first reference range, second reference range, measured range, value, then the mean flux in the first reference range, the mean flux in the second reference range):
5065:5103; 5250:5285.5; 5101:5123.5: -0.02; 3.86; 3.89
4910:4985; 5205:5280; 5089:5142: 0.03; 3.98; 4.14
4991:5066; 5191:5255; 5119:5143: 0.01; 4.11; 4.2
